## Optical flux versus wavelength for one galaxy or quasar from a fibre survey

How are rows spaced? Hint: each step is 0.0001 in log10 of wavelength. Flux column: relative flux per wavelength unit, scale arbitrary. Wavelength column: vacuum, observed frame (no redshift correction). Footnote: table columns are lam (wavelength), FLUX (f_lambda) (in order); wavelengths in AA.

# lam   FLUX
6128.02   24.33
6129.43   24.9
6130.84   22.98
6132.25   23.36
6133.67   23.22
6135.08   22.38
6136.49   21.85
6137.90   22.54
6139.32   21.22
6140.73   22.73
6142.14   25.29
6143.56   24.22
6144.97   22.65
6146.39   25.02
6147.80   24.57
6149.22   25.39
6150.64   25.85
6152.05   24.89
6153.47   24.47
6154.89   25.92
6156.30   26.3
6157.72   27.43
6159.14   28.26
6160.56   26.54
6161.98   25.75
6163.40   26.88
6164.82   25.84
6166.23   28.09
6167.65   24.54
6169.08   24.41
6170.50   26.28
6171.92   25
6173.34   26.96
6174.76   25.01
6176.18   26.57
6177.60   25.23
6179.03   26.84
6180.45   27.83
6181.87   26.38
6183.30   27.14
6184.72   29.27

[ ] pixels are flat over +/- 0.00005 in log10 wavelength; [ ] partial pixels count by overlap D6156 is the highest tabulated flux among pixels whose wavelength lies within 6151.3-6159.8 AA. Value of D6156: 28.26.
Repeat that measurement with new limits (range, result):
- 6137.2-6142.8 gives 25.29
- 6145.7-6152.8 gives 25.85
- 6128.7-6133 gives 24.9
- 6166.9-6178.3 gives 26.96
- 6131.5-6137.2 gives 23.36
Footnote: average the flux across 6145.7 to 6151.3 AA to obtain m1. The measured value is 25.2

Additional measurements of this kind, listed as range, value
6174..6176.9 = 25.9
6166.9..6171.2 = 25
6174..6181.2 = 26.3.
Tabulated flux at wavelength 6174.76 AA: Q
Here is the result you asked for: 25.01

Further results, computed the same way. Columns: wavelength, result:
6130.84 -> 22.98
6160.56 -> 26.54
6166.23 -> 28.09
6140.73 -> 22.73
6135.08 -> 22.38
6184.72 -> 29.27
